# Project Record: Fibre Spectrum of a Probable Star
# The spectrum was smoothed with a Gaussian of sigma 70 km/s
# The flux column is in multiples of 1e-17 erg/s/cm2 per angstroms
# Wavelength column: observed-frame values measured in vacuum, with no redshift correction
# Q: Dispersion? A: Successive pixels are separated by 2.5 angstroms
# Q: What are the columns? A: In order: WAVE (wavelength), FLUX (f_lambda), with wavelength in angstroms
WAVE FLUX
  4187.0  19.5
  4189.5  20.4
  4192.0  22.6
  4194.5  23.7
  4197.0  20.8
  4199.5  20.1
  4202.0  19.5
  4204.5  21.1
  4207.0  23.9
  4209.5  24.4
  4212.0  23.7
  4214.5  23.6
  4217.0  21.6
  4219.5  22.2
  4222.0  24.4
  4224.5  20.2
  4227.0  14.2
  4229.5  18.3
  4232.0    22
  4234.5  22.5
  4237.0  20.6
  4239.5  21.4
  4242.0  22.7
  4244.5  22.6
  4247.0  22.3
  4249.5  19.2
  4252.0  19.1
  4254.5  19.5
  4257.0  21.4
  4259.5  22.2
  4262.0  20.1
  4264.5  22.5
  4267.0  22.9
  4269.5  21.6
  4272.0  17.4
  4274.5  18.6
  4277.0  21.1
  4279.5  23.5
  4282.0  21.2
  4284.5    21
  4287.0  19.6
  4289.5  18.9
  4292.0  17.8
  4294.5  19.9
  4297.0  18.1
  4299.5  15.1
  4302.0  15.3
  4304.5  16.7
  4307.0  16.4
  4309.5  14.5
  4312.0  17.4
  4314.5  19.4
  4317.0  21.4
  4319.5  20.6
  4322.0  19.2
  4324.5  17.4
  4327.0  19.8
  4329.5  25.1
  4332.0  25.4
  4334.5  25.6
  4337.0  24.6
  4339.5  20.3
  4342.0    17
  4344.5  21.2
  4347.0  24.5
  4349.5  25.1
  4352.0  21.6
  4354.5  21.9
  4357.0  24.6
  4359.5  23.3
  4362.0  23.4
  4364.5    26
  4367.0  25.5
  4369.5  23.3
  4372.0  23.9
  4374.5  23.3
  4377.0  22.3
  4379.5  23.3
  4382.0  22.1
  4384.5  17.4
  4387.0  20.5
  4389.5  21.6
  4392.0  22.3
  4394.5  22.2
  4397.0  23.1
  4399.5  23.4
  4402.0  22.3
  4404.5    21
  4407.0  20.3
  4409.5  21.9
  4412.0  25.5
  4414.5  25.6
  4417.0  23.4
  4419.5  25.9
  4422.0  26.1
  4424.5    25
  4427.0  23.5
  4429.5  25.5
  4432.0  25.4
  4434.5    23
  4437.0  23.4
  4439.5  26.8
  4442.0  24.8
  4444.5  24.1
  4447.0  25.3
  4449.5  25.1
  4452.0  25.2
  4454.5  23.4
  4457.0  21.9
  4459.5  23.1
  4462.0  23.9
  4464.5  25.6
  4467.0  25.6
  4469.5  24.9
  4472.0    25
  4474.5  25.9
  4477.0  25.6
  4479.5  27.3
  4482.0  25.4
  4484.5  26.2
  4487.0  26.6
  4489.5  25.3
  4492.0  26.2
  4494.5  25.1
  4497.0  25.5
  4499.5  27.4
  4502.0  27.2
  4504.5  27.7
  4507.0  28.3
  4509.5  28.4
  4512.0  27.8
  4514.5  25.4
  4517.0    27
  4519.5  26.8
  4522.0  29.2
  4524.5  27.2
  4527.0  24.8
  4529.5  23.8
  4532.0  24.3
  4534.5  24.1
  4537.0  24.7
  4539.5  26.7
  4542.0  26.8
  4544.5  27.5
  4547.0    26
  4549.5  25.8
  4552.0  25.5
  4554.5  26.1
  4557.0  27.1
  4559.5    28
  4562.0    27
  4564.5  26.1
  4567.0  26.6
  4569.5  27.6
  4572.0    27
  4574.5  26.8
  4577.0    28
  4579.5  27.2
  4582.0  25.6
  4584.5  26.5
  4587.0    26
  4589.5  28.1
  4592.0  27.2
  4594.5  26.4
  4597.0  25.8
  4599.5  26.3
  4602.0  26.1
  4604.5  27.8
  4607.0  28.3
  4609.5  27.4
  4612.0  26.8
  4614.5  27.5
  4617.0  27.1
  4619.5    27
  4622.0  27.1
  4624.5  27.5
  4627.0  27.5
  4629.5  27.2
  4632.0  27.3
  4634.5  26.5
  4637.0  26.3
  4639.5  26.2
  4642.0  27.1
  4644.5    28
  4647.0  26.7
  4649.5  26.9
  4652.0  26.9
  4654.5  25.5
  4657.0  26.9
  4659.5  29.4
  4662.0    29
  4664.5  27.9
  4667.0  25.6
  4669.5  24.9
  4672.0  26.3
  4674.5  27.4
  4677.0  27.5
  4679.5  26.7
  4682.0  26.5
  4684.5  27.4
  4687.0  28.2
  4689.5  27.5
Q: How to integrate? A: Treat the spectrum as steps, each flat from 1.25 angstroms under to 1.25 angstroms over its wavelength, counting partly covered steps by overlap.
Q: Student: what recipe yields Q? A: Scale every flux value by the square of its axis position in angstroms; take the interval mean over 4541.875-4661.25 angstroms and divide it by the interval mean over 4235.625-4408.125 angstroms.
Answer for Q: 1.45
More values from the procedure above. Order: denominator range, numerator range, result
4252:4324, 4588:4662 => 1.63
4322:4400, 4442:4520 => 1.20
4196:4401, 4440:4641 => 1.39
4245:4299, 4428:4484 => 1.33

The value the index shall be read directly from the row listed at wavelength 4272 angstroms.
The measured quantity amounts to 17.4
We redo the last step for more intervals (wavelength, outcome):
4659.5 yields 29.4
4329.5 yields 25.1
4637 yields 26.3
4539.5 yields 26.7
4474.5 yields 25.9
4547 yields 26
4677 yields 27.5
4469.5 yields 24.9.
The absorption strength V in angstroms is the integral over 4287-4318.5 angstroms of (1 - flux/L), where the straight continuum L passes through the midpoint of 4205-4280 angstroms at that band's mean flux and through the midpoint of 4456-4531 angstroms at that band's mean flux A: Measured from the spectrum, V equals 6.7 angstroms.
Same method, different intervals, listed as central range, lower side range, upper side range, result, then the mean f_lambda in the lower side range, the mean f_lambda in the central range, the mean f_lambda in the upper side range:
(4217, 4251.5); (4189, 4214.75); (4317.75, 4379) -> 2.1 angstroms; 22.2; 21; 22.7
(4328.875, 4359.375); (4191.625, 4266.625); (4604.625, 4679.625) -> -0.1 angstroms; 21.4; 23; 27.1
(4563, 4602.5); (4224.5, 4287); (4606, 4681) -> -1.0 angstroms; 20.7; 26.7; 27.1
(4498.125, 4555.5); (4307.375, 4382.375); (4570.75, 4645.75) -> -2.3 angstroms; 22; 26.5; 27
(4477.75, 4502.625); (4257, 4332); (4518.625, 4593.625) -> -1.5 angstroms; 19.6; 26.2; 26.5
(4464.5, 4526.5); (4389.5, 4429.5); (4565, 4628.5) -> -3.5 angstroms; 23.4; 26.5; 27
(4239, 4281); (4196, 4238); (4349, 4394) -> 1.4 angstroms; 21.4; 21.1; 22.8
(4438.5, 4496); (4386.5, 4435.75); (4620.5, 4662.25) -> -1.9 angstroms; 23.4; 25.1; 27.1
